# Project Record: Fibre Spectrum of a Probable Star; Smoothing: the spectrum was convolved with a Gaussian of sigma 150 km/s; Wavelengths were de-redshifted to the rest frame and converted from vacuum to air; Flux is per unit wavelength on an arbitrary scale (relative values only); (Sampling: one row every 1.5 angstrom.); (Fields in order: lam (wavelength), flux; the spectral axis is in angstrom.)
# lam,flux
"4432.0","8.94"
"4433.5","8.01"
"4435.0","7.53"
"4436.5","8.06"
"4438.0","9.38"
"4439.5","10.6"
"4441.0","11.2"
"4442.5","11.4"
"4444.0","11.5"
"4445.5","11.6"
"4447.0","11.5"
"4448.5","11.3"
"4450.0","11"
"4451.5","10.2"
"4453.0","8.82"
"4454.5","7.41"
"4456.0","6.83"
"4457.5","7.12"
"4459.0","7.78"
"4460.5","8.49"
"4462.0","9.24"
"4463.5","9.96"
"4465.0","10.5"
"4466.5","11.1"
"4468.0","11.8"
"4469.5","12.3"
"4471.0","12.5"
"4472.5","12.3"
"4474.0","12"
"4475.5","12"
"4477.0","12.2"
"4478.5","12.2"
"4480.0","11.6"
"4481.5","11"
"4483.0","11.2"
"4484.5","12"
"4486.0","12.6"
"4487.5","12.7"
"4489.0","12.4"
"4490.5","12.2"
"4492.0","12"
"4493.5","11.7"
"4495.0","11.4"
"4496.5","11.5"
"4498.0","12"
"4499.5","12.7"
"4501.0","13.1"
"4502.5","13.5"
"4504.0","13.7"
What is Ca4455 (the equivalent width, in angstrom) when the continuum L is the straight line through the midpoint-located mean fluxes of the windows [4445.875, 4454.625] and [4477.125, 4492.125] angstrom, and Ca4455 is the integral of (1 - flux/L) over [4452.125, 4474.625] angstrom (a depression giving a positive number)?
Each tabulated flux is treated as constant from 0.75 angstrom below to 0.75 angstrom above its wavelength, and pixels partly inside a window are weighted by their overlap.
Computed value 2.3 angstrom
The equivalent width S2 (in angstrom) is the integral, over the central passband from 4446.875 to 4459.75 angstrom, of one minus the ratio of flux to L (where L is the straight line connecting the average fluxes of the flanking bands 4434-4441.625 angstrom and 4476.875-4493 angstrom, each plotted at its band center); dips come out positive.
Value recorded 1.45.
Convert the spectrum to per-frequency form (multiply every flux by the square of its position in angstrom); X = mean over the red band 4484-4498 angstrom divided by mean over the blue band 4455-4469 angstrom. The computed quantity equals 1.32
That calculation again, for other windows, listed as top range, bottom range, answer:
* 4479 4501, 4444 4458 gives 1.26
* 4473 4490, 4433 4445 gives 1.25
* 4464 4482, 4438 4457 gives 1.17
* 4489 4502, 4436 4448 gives 1.16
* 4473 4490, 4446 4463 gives 1.33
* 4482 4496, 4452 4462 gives 1.54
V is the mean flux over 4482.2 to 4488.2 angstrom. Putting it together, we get 12.1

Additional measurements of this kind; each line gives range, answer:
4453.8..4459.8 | 7.29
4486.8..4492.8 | 12.3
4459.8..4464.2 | 9.23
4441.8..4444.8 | 11.5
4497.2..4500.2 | 12.3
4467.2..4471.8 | 12.2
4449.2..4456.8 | 8.86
